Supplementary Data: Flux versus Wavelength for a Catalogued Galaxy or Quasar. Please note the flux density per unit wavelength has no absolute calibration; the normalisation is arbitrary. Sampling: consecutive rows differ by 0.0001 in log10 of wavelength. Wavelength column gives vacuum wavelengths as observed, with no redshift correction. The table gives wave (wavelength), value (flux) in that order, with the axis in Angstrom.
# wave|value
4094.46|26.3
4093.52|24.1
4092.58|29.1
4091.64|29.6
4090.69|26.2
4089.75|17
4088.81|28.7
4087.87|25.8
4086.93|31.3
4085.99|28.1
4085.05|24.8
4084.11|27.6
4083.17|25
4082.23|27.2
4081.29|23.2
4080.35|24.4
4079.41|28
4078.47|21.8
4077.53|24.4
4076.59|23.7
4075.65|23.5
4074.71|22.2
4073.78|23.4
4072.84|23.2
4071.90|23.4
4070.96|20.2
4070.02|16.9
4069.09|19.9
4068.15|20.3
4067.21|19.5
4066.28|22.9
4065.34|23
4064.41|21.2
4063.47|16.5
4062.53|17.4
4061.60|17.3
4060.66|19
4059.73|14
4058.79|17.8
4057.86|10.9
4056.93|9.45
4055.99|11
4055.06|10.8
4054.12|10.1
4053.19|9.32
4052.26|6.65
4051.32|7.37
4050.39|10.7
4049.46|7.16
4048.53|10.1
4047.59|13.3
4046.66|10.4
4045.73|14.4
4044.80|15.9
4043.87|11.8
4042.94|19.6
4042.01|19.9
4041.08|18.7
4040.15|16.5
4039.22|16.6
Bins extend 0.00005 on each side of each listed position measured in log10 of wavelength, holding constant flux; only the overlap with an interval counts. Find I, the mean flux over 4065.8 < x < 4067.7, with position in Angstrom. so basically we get 21.2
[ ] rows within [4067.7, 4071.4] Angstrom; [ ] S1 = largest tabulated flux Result 20.3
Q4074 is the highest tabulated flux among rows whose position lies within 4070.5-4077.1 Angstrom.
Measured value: 23.7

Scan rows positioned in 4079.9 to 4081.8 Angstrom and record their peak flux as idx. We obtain 24.4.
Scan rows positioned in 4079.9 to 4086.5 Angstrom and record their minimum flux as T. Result 23.2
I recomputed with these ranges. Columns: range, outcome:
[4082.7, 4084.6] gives 26.3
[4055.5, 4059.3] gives 12.3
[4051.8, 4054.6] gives 8.7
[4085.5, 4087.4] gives 29.7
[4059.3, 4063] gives 17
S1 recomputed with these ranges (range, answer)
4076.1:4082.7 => 28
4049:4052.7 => 10.7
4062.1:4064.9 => 21.2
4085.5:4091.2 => 31.3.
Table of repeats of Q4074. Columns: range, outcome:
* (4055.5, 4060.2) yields 17.8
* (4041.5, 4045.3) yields 19.9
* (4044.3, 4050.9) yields 15.9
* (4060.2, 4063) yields 19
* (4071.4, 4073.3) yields 23.4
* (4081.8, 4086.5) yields 28.1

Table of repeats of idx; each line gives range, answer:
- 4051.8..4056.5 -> 11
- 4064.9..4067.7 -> 23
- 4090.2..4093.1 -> 29.6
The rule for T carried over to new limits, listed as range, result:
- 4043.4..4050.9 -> 7.16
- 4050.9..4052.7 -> 6.65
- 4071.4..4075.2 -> 22.2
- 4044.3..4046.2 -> 14.4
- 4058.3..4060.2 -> 14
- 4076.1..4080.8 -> 21.8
